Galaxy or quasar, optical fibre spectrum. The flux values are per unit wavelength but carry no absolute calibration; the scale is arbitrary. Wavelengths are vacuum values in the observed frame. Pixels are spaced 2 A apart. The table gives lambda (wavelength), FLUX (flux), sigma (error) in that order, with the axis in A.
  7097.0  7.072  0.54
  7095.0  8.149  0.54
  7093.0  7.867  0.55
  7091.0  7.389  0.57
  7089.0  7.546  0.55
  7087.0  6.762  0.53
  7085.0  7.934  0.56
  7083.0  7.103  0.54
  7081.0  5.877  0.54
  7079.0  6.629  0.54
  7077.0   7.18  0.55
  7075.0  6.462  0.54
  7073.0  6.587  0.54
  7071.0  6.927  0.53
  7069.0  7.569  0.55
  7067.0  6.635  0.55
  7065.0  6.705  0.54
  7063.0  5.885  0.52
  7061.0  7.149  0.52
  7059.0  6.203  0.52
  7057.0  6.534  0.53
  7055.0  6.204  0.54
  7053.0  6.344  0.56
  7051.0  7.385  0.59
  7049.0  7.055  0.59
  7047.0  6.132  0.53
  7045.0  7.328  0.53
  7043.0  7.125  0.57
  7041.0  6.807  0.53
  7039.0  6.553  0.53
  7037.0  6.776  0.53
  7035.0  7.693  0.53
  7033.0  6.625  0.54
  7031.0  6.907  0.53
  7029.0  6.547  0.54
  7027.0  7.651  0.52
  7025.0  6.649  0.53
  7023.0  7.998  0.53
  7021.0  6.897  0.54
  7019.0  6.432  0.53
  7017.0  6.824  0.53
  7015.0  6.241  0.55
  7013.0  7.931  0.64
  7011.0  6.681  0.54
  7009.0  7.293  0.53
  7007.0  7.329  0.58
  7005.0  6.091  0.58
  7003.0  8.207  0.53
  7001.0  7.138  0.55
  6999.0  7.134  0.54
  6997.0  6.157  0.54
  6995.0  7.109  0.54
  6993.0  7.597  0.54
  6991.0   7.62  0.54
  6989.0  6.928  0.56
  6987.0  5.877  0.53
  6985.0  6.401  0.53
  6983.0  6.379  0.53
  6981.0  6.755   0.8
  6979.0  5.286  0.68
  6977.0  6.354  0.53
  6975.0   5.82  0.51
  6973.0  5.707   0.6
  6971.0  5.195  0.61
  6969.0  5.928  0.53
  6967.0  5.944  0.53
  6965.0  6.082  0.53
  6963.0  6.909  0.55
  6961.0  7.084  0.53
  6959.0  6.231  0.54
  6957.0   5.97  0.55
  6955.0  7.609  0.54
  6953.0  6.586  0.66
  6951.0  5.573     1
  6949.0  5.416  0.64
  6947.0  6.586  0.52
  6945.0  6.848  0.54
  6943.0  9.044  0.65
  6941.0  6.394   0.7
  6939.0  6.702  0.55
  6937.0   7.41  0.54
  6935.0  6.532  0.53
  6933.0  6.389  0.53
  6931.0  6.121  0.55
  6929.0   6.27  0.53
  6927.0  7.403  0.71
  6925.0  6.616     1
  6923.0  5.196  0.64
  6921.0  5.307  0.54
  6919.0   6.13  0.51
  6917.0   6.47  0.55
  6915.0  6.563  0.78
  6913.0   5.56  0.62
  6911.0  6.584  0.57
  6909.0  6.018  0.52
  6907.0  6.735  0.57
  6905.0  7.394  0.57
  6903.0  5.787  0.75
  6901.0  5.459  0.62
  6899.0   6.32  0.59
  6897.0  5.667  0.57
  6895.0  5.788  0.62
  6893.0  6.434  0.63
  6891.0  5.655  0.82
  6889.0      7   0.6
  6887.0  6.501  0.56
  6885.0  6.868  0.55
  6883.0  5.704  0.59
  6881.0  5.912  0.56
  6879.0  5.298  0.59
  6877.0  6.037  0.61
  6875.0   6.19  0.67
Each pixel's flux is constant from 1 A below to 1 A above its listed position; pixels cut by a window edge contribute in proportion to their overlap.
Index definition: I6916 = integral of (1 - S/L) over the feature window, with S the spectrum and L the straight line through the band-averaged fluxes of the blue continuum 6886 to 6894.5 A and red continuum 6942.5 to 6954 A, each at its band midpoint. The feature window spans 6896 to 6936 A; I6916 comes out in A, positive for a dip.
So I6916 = 1.4 A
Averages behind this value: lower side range 6.36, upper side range 6.57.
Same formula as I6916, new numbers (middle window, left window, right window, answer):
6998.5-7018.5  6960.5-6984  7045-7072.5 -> -2.27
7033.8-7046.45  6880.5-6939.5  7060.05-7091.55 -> -0.47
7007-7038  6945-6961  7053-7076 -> -2.38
